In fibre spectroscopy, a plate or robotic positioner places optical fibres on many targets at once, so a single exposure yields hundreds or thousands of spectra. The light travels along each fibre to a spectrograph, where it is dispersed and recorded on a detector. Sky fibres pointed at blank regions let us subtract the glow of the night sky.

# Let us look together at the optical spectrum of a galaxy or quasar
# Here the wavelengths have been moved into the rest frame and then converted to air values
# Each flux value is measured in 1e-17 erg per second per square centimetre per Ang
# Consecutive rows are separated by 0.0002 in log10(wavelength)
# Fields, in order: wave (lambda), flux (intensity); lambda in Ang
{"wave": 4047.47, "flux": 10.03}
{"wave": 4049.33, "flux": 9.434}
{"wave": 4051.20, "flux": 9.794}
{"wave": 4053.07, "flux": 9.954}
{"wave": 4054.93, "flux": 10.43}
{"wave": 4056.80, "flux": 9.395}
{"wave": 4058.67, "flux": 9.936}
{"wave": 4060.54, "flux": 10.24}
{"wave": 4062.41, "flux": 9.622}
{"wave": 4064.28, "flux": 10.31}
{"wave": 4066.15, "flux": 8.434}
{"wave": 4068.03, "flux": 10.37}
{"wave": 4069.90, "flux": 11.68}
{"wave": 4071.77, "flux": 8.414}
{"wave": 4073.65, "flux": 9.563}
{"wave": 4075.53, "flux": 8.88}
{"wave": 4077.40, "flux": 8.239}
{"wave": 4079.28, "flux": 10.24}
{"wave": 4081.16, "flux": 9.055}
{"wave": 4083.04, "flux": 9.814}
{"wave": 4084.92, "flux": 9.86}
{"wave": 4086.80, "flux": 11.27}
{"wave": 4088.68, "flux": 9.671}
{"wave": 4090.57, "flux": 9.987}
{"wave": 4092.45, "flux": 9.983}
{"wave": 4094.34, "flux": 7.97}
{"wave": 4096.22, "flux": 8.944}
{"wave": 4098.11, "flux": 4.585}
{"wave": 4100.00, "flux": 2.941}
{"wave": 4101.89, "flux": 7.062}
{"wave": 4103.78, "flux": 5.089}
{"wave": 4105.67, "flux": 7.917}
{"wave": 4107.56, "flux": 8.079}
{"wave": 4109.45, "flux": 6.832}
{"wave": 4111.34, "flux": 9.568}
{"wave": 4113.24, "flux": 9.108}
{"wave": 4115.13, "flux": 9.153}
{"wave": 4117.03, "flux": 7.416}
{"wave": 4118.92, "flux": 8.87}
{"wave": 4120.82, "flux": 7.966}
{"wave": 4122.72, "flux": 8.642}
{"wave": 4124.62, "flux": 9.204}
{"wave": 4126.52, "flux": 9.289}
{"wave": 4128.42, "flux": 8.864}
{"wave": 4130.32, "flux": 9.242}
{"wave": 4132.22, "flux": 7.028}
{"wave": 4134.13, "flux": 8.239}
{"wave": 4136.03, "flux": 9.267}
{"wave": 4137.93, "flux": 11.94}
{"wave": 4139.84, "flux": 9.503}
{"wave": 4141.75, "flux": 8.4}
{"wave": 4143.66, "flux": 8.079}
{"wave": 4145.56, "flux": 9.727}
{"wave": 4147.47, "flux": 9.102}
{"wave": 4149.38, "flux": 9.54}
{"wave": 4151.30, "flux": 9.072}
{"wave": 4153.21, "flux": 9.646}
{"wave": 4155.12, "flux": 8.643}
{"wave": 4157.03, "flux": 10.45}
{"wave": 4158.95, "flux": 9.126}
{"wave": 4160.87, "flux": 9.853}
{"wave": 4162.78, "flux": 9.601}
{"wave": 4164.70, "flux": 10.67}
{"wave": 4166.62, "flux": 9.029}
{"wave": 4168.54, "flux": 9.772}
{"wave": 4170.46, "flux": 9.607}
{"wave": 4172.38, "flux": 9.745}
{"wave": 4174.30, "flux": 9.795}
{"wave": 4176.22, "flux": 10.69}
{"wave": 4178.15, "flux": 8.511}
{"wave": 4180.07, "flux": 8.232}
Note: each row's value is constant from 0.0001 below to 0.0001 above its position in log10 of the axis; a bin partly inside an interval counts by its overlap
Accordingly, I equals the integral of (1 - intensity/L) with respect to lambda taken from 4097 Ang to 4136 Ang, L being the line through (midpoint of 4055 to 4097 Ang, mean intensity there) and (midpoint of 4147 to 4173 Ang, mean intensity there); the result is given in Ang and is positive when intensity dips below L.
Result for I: 7.3 Ang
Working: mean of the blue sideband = 9.65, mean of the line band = 7.8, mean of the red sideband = 9.57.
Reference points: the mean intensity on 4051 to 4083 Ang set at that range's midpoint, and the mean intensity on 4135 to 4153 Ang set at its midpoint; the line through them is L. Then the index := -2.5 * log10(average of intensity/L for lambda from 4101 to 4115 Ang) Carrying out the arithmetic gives 0.22 mag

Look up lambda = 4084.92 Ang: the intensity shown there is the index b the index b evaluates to 9.86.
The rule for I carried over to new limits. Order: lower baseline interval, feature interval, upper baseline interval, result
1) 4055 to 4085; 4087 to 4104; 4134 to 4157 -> 3.43 Ang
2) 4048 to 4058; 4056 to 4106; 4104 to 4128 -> 1.87 Ang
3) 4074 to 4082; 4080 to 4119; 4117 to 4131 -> 3.16 Ang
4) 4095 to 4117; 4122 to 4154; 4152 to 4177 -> -1.94 Ang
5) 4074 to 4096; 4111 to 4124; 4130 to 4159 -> 0.97 Ang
